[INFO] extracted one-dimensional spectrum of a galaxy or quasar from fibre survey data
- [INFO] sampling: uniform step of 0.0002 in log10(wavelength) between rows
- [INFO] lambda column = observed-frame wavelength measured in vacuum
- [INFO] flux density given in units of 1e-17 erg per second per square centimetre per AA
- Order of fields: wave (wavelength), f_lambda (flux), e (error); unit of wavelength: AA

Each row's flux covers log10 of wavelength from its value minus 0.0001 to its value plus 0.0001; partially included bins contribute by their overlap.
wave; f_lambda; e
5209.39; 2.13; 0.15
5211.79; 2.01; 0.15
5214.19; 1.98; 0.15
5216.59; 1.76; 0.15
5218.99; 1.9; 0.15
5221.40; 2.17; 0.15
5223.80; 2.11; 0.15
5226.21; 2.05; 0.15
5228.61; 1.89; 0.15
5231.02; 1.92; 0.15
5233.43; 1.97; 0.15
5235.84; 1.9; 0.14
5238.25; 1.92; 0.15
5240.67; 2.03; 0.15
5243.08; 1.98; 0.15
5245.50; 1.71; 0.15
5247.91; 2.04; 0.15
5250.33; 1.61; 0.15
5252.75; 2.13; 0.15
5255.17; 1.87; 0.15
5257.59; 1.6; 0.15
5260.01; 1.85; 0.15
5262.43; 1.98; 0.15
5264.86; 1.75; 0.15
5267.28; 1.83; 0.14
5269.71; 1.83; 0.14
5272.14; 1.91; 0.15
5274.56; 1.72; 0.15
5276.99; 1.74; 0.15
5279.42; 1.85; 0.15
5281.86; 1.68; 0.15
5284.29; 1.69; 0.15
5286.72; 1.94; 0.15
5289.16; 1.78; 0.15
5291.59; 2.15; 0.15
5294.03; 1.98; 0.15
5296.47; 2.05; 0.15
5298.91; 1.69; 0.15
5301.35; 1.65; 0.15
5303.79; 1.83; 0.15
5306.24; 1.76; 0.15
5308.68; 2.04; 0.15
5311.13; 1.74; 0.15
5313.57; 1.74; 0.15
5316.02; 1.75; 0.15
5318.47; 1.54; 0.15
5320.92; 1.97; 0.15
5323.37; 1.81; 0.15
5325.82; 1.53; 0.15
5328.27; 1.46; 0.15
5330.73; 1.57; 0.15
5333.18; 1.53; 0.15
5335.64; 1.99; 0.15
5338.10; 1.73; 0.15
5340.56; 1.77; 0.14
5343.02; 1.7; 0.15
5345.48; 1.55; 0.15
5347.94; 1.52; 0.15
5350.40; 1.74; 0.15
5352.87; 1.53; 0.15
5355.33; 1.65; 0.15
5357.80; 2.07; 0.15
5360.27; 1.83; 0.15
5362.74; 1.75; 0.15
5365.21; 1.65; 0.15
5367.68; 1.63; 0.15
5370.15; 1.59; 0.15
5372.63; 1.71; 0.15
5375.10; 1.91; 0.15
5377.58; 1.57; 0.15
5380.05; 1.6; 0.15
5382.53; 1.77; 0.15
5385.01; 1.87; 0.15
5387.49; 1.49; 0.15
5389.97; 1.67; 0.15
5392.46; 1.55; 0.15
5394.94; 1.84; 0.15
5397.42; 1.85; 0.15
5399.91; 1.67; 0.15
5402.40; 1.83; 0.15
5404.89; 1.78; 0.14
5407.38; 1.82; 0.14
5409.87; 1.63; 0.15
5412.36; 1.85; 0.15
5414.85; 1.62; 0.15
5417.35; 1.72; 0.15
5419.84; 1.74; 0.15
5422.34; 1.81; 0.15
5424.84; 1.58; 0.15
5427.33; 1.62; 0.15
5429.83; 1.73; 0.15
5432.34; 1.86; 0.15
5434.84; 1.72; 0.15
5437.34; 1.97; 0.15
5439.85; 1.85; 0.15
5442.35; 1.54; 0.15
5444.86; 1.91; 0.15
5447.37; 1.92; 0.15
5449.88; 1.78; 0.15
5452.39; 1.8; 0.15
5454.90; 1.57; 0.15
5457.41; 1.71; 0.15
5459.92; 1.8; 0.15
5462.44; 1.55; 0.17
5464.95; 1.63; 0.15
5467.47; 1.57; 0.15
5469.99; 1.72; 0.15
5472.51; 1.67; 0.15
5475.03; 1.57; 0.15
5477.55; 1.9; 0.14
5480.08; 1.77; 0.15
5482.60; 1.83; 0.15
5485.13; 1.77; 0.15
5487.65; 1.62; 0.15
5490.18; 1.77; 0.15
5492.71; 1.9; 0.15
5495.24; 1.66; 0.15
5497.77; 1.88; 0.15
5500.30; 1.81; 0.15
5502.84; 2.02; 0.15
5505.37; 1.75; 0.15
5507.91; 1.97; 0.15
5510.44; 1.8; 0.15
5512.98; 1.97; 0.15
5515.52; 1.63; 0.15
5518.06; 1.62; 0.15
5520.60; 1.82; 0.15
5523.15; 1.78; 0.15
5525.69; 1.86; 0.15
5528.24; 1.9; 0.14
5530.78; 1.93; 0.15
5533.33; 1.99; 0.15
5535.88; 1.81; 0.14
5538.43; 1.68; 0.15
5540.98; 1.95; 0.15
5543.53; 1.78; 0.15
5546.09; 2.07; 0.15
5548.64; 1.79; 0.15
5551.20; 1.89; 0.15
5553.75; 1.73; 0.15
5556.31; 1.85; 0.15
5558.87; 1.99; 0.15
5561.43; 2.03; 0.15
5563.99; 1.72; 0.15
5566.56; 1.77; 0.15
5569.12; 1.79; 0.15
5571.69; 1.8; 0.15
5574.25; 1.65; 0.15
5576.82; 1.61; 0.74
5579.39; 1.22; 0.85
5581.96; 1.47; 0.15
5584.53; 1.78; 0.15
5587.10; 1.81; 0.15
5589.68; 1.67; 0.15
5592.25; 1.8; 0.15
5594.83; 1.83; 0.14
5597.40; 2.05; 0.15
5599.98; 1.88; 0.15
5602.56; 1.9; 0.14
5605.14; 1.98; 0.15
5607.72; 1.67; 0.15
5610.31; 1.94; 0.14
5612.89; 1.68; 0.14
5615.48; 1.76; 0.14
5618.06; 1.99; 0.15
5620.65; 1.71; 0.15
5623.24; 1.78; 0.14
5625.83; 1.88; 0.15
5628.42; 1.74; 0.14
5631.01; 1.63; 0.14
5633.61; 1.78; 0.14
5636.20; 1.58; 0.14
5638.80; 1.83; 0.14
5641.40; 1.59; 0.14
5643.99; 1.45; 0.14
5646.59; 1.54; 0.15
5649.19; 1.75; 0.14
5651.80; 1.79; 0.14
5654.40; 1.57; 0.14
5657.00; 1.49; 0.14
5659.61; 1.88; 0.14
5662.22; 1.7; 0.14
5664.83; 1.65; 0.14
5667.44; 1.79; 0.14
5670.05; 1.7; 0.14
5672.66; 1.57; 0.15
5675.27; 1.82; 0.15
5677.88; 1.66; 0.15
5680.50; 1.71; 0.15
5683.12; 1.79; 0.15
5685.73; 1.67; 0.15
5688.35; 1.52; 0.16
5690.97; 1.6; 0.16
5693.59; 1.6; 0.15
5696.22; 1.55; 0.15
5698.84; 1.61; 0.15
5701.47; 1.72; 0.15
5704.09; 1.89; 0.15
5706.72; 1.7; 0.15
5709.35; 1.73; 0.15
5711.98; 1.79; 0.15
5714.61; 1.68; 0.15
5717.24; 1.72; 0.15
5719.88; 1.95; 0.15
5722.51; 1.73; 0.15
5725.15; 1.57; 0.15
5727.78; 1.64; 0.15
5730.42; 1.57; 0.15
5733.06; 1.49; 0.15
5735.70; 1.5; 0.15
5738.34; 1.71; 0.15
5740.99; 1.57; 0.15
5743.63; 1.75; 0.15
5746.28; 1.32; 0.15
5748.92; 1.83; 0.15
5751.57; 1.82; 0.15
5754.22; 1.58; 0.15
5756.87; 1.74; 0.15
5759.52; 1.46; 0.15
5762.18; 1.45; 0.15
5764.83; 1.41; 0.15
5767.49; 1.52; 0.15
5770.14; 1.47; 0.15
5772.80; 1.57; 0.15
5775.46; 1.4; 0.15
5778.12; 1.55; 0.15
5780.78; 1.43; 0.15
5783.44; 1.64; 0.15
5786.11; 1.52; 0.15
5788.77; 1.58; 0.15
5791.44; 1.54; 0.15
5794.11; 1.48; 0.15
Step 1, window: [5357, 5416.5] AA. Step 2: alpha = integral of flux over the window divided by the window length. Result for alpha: 1.73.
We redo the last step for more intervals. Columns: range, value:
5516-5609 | 1.8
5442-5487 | 1.73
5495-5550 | 1.84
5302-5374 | 1.71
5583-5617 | 1.83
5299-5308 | 1.76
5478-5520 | 1.8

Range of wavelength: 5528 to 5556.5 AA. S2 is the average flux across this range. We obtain 1.86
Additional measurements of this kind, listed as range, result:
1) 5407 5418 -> 1.72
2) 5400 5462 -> 1.75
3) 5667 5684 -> 1.71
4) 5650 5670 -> 1.7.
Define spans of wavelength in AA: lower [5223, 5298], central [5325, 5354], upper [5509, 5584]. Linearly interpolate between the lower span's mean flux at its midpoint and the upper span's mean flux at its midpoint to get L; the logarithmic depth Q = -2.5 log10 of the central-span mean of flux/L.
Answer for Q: 0.14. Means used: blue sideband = 1.88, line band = 1.64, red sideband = 1.79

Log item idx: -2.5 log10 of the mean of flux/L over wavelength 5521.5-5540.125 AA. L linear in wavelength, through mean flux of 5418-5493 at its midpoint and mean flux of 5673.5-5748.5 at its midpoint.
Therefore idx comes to -0.08 mag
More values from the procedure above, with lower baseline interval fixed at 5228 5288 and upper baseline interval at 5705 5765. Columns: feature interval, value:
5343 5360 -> 0.08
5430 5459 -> -0.01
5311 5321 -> 0.06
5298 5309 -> 0.03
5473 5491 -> 0.01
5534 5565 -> -0.08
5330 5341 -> 0.06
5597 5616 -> -0.09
